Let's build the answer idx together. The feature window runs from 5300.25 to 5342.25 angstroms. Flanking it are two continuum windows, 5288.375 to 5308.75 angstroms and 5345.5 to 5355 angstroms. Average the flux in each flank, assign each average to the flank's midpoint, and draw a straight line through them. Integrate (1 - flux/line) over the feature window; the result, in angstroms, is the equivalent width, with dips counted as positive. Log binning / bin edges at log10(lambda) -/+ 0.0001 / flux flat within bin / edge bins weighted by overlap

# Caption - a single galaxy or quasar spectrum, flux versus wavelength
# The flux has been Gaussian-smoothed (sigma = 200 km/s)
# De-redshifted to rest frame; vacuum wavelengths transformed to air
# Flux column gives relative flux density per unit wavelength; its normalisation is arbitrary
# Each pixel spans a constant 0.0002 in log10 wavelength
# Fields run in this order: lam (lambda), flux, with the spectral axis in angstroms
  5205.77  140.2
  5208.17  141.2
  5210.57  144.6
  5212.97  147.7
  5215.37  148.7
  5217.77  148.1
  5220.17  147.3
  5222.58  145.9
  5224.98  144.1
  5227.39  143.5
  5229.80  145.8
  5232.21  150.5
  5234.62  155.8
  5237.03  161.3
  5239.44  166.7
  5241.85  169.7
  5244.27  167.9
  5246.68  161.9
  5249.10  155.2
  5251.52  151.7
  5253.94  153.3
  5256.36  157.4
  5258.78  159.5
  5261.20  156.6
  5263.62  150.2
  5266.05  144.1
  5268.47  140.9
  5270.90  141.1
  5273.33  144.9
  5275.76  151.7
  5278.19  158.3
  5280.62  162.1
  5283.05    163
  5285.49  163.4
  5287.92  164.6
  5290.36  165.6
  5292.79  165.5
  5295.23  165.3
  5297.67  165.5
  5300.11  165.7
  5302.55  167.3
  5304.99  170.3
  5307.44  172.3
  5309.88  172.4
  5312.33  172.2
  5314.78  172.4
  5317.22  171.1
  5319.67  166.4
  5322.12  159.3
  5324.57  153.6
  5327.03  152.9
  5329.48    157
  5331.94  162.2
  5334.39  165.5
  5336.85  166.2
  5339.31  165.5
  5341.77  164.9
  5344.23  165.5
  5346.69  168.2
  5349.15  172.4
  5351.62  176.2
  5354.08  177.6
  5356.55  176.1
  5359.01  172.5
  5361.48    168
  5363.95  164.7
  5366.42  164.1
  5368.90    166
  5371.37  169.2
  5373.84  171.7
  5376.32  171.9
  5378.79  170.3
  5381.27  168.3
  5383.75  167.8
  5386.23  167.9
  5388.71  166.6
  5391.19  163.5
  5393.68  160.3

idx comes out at 1.1 angstroms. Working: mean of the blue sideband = 167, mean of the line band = 165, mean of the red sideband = 174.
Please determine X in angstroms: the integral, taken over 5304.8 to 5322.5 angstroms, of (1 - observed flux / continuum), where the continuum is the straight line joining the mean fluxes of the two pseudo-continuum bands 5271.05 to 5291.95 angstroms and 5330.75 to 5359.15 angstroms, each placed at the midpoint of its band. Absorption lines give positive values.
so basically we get -0.65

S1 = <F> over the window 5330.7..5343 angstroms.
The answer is 165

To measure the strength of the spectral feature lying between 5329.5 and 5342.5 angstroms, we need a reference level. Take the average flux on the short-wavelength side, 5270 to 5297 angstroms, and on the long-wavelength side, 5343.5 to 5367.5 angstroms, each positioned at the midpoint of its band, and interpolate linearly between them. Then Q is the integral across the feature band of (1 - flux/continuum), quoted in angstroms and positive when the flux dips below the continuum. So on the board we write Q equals 0.27 angstroms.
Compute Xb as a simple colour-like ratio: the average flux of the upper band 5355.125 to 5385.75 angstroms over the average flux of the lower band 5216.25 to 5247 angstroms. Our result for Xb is 1.1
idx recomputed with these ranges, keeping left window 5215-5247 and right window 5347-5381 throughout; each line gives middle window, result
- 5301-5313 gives -0.5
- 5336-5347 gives 0.1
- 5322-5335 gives 0.6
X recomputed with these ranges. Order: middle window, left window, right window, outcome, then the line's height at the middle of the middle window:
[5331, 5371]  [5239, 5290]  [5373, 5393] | -0.9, 165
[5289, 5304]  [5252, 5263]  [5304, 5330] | -0.3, 162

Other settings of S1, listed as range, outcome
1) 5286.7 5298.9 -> 165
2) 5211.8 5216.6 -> 148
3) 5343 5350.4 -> 169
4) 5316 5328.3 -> 161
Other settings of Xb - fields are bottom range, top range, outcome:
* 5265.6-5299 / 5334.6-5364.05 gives 1.08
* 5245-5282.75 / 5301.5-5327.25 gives 1.09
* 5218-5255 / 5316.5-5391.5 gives 1.08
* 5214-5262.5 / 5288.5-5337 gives 1.07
